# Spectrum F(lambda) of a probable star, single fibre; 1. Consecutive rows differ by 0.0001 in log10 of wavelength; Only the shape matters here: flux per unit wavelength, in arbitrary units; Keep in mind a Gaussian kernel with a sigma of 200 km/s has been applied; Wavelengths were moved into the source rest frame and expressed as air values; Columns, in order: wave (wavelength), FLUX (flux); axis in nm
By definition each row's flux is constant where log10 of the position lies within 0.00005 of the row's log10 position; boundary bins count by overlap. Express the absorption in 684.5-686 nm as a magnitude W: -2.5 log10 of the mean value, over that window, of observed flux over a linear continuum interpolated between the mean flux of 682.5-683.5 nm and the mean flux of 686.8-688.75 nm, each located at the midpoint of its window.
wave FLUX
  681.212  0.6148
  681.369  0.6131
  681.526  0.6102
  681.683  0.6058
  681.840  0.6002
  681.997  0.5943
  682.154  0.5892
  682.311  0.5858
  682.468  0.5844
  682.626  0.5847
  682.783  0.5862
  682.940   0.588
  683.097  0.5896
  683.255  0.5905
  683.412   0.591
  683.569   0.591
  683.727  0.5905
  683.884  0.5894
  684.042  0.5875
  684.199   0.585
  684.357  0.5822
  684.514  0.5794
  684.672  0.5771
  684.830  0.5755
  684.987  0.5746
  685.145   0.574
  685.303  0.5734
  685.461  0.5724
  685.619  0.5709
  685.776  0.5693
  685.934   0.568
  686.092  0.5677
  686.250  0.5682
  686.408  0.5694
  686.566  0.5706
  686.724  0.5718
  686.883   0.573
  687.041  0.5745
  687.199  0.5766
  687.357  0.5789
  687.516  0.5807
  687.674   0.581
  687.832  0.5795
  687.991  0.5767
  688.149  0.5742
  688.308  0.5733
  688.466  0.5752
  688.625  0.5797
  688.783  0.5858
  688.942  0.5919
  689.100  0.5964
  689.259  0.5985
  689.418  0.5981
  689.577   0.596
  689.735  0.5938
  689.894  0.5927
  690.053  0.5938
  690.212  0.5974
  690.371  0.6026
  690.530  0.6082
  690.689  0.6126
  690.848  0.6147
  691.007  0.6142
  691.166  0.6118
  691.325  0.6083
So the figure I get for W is 0.02 mag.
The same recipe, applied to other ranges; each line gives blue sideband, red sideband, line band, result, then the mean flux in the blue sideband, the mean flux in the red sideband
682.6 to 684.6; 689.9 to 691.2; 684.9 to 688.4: 0.041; 0.587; 0.606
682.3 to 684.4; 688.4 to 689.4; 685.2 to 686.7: 0.033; 0.588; 0.589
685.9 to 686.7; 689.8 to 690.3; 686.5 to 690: -0.001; 0.569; 0.594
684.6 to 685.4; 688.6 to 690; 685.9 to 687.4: 0.019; 0.575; 0.593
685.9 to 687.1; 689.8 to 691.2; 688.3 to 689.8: 0.004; 0.57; 0.605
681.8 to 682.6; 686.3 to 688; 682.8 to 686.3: 0.005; 0.59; 0.575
